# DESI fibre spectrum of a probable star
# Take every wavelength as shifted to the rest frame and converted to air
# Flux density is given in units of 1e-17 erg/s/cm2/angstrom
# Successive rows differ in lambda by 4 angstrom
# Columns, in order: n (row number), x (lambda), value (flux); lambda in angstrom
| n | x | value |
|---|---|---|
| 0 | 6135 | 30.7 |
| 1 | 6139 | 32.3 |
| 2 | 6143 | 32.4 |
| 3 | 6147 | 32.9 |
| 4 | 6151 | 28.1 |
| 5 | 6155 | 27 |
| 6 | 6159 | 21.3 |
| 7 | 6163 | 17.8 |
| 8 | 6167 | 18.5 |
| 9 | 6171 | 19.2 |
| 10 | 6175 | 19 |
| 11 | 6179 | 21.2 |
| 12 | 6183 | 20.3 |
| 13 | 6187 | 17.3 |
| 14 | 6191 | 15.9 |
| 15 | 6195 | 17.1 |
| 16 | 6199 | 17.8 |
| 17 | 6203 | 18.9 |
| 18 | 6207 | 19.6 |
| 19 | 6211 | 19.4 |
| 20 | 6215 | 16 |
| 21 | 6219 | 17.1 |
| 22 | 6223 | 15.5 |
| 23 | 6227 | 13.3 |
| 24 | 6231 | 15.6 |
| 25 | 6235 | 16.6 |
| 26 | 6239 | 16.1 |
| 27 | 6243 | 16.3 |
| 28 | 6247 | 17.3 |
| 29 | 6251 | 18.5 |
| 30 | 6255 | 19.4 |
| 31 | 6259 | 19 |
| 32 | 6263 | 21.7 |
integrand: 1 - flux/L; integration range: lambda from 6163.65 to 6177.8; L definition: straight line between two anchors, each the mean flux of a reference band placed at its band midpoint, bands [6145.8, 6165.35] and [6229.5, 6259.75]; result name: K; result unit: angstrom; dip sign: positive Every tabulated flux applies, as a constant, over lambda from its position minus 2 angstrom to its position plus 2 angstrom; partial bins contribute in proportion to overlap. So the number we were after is 2.8 angstrom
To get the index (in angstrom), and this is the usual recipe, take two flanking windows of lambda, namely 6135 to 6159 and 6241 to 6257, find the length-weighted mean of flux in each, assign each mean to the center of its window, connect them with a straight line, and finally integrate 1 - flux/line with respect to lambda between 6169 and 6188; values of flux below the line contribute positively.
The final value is 4.79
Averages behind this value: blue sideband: 29.8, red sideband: 17.9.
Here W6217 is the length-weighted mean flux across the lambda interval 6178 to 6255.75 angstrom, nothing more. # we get 17.4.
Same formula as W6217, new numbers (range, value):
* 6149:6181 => 21.5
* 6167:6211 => 18.7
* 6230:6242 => 16.2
